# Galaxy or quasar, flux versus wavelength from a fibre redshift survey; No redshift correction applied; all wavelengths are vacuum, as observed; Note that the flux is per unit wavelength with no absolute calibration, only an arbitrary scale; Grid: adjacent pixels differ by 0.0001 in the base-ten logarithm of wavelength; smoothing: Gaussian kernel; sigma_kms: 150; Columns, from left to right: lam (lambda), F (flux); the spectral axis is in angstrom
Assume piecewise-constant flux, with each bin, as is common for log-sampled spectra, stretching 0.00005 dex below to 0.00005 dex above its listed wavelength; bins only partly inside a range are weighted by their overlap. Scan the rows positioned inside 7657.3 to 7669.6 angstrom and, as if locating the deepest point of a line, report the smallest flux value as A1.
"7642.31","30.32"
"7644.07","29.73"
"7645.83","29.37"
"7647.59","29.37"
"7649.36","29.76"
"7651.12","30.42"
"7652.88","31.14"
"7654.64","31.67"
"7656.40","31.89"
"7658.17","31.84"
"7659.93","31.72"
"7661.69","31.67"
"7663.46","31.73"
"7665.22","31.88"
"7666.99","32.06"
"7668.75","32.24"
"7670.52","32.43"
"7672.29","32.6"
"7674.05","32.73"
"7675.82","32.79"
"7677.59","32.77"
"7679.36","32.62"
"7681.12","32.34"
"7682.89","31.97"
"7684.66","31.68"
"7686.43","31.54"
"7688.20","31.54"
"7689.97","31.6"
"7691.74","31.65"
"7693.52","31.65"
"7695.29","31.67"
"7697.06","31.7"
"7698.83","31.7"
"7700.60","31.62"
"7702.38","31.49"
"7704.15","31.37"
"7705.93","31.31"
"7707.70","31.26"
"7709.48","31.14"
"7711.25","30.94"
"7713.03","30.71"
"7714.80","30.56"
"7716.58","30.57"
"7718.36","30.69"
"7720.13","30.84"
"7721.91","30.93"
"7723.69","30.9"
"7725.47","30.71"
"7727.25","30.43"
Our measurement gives 31.67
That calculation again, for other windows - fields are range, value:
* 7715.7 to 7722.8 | 30.57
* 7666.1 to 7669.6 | 32.06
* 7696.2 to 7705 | 31.37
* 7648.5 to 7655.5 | 29.76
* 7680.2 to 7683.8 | 31.97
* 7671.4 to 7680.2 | 32.6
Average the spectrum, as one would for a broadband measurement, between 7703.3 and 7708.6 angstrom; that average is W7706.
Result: 31.3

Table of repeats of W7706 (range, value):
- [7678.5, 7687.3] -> 32.1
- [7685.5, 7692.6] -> 31.6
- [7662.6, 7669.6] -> 32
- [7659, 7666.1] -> 31.8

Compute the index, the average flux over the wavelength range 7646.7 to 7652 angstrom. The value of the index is 29.8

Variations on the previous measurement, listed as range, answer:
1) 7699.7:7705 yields 31.5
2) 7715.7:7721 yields 30.7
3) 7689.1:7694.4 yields 31.6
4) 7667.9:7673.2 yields 32.4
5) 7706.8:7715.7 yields 30.9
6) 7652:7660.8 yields 31.7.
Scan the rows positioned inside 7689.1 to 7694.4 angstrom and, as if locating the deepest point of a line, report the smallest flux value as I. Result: 31.6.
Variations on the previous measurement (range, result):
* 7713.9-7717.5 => 30.56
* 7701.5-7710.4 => 31.14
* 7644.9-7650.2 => 29.37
